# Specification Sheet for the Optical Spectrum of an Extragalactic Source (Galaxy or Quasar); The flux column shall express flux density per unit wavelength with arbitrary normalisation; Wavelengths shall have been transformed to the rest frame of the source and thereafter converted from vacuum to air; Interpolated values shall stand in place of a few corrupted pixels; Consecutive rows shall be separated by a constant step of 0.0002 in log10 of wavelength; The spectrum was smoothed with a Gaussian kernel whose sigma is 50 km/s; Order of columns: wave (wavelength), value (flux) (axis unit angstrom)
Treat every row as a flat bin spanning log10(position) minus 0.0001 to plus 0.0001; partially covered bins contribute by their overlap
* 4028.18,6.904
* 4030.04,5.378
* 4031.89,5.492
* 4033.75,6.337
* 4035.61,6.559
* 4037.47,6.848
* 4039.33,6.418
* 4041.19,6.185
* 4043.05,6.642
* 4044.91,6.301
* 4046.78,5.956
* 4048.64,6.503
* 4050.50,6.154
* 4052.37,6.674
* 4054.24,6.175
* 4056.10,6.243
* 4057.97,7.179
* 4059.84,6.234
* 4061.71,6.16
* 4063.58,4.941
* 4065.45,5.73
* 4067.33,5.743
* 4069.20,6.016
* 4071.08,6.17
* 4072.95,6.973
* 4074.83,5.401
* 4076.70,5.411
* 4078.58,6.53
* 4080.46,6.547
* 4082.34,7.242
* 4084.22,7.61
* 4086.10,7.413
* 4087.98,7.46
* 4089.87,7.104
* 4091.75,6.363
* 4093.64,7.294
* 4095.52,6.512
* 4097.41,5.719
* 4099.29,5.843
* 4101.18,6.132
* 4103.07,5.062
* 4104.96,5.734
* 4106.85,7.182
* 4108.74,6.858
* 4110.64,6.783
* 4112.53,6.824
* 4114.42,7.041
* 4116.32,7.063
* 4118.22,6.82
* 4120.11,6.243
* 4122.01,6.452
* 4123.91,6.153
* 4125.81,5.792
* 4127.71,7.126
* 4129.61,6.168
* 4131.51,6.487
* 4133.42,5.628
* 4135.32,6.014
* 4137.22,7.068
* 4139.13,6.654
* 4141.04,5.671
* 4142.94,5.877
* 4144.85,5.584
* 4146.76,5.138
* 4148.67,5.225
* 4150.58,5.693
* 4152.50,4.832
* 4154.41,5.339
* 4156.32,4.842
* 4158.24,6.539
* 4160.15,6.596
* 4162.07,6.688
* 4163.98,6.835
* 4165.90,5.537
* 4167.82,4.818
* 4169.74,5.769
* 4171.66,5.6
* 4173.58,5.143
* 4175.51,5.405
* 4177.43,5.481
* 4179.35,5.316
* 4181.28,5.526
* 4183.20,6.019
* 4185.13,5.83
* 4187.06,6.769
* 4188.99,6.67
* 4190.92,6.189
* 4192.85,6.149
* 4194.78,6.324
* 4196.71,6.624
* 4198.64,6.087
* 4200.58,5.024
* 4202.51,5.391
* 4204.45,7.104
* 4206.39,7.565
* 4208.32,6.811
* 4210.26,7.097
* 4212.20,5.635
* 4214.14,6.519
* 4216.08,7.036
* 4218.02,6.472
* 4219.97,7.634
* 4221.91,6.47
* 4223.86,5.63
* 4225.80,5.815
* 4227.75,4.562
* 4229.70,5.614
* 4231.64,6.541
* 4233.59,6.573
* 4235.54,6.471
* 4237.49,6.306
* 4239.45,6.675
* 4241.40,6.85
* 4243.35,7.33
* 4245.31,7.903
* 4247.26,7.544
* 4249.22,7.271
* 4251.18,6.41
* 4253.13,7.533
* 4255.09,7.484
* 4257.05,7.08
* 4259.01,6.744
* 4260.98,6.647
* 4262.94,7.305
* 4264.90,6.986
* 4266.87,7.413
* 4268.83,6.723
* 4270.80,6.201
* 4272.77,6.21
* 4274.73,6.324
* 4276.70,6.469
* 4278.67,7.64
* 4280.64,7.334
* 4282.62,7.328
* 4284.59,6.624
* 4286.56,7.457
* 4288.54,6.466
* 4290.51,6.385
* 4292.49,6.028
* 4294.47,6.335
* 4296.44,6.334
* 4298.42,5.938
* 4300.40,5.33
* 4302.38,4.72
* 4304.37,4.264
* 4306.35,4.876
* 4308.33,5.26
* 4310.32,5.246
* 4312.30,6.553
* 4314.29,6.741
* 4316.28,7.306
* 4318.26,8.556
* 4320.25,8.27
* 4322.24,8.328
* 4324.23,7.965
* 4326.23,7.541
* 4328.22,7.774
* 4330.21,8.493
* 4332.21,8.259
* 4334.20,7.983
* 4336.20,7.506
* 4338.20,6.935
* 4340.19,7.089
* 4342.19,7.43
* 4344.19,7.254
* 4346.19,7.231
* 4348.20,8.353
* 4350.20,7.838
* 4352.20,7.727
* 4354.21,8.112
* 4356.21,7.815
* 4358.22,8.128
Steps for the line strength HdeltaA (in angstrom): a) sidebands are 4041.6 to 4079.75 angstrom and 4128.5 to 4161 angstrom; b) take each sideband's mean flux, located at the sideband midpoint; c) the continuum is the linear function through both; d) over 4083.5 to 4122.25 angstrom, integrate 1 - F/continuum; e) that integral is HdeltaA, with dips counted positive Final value -4.1 angstrom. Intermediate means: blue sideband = 6.16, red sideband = 5.85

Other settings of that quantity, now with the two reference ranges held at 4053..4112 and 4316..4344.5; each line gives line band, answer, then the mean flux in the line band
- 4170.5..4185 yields 2.9 angstrom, 5.52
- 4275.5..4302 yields 3.6 angstrom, 6.54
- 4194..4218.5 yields 2.3 angstrom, 6.44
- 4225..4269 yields 3.3 angstrom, 6.78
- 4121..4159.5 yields 4.5 angstrom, 5.92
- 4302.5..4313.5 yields 3.5 angstrom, 5.22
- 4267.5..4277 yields 1.3 angstrom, 6.42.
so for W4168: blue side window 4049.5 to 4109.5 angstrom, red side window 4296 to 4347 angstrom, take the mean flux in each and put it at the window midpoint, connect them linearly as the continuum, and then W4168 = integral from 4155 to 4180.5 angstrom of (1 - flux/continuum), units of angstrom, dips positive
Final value 3.2 angstrom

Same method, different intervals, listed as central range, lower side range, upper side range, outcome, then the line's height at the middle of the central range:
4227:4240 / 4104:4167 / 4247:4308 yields 0.6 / 6.43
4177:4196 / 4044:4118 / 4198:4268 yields 1.5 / 6.59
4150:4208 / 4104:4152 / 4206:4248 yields 4.5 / 6.43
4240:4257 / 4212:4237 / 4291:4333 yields -2.4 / 6.36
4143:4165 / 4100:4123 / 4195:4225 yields 2.5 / 6.49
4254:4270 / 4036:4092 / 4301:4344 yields -0.4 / 6.86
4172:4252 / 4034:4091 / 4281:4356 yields 5.0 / 6.75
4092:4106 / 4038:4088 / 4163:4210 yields 0.4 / 6.26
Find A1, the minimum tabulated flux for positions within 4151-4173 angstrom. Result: 4.818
